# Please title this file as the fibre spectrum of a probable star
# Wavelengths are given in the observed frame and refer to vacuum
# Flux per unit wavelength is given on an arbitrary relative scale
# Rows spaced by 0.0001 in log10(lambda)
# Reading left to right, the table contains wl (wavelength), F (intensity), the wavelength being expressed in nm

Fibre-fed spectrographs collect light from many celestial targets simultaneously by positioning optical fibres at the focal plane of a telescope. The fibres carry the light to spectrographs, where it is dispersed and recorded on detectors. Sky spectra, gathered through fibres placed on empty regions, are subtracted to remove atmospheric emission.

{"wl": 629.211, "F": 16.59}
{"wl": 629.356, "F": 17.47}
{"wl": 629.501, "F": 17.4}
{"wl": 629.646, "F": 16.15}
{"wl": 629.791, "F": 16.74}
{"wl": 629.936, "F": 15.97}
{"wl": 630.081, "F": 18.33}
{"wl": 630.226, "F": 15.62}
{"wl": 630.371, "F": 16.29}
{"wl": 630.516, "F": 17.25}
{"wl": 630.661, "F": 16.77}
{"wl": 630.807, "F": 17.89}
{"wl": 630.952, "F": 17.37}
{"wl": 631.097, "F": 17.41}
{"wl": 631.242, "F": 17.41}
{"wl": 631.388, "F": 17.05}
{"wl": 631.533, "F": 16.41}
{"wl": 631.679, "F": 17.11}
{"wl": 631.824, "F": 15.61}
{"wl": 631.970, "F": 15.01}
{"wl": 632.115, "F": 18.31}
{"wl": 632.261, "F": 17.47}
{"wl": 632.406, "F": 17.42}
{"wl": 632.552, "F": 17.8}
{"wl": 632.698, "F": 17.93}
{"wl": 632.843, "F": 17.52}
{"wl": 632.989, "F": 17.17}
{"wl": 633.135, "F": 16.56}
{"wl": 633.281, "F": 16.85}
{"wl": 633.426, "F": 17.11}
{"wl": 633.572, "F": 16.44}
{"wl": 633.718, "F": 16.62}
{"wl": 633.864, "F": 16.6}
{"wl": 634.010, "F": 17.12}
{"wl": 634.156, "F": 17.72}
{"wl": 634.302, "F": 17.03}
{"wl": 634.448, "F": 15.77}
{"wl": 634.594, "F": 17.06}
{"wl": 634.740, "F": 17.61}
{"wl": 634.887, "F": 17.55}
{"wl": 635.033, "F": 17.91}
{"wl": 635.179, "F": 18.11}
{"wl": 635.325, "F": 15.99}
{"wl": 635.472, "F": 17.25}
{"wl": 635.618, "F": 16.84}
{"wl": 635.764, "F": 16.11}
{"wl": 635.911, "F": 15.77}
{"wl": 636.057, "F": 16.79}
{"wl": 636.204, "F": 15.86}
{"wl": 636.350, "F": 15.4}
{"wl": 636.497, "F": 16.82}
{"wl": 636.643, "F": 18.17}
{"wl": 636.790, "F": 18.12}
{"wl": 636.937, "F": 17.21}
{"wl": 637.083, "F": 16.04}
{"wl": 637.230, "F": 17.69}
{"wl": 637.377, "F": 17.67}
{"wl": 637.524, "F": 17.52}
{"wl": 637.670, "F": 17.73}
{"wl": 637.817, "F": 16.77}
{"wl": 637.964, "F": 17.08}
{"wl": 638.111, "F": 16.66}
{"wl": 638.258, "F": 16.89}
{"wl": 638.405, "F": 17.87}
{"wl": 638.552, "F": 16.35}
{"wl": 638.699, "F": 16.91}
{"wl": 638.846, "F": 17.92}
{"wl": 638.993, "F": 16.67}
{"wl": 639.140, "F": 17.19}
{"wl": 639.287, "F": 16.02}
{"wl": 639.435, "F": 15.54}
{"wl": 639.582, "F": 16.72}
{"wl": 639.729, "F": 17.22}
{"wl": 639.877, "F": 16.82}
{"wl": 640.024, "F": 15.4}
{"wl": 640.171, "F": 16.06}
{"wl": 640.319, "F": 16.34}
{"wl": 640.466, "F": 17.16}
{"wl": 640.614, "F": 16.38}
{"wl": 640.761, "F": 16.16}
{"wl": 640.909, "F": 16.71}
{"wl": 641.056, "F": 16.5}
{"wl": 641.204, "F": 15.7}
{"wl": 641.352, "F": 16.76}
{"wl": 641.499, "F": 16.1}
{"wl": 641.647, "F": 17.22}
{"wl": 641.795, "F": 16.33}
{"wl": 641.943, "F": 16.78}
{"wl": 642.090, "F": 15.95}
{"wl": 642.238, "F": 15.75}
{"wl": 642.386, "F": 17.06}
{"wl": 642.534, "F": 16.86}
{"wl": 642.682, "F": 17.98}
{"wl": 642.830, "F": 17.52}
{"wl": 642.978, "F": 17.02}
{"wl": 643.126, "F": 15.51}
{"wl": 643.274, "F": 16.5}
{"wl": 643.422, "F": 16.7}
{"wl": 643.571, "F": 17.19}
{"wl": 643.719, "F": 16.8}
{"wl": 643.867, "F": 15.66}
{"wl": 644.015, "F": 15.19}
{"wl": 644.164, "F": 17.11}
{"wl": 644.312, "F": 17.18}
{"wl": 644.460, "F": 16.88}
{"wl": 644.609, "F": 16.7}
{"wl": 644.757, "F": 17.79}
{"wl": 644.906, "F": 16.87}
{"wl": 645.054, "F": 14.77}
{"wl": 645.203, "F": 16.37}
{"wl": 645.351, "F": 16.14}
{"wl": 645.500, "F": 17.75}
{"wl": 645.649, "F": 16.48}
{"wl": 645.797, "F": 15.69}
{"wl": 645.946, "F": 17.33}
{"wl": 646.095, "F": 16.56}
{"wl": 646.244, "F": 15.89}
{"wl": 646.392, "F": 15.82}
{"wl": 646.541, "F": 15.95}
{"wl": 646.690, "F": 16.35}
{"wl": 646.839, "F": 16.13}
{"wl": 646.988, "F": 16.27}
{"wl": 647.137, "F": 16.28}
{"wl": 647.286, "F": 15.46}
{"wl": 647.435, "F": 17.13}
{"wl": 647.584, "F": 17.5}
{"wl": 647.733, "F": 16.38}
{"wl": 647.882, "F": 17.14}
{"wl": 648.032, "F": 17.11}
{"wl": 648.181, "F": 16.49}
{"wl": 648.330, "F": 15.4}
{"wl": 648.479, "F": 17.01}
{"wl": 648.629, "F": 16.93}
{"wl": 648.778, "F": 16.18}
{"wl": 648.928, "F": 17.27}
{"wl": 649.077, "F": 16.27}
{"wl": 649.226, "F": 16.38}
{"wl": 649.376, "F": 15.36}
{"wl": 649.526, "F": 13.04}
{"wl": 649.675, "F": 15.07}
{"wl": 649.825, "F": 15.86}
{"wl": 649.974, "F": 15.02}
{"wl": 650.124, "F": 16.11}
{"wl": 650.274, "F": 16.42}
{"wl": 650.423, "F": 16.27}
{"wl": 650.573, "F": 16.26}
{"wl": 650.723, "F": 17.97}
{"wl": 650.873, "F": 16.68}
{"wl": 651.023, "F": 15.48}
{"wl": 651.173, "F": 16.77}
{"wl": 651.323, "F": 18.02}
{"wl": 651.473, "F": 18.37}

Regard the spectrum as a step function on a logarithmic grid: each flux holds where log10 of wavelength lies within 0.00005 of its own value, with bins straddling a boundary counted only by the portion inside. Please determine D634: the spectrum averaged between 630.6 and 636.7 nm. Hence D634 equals 17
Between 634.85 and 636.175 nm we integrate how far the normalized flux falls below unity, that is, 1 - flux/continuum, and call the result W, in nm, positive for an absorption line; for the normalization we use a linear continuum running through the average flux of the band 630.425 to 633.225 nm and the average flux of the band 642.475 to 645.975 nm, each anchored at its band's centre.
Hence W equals 0.01 nm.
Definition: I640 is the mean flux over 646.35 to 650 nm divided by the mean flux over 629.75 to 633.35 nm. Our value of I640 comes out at 0.95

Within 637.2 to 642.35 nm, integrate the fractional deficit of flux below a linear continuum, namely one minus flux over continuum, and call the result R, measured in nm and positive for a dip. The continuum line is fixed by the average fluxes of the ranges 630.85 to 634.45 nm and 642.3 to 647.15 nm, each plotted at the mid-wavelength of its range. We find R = 0.02 nm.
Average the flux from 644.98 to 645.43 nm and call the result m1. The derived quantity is 15.8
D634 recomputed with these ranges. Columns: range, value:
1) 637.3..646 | 16.7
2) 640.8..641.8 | 16.5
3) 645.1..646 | 16.5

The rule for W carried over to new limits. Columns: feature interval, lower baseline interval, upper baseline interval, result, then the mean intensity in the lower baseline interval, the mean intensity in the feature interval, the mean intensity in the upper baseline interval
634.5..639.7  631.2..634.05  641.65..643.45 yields -0.04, 17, 17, 16.7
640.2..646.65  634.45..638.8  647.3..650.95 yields 0.03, 17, 16.5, 16.3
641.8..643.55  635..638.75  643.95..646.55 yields -0.01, 17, 16.7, 16.5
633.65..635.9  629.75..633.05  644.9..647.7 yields -0.01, 17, 17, 16.3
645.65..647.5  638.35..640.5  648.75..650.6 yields -0.02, 16.7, 16.2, 15.8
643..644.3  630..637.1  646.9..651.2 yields 0.01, 17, 16.4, 16.3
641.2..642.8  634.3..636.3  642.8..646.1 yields 0.00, 16.8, 16.7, 16.6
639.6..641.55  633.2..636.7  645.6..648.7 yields 0.03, 16.8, 16.4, 16.4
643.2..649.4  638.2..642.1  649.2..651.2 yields -0.13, 16.6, 16.5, 15.9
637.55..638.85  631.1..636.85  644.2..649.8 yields -0.03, 17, 17.1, 16.4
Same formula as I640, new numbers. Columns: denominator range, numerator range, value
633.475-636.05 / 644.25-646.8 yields 0.98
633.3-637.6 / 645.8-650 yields 0.96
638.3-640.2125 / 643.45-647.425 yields 0.98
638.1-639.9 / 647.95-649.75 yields 0.95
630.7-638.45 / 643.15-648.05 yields 0.97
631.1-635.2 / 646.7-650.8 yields 0.95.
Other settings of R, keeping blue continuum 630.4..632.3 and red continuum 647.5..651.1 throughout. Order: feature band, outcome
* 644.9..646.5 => 0.01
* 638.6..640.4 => 0.01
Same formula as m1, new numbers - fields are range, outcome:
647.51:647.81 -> 17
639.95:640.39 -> 15.9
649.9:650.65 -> 16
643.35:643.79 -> 16.9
